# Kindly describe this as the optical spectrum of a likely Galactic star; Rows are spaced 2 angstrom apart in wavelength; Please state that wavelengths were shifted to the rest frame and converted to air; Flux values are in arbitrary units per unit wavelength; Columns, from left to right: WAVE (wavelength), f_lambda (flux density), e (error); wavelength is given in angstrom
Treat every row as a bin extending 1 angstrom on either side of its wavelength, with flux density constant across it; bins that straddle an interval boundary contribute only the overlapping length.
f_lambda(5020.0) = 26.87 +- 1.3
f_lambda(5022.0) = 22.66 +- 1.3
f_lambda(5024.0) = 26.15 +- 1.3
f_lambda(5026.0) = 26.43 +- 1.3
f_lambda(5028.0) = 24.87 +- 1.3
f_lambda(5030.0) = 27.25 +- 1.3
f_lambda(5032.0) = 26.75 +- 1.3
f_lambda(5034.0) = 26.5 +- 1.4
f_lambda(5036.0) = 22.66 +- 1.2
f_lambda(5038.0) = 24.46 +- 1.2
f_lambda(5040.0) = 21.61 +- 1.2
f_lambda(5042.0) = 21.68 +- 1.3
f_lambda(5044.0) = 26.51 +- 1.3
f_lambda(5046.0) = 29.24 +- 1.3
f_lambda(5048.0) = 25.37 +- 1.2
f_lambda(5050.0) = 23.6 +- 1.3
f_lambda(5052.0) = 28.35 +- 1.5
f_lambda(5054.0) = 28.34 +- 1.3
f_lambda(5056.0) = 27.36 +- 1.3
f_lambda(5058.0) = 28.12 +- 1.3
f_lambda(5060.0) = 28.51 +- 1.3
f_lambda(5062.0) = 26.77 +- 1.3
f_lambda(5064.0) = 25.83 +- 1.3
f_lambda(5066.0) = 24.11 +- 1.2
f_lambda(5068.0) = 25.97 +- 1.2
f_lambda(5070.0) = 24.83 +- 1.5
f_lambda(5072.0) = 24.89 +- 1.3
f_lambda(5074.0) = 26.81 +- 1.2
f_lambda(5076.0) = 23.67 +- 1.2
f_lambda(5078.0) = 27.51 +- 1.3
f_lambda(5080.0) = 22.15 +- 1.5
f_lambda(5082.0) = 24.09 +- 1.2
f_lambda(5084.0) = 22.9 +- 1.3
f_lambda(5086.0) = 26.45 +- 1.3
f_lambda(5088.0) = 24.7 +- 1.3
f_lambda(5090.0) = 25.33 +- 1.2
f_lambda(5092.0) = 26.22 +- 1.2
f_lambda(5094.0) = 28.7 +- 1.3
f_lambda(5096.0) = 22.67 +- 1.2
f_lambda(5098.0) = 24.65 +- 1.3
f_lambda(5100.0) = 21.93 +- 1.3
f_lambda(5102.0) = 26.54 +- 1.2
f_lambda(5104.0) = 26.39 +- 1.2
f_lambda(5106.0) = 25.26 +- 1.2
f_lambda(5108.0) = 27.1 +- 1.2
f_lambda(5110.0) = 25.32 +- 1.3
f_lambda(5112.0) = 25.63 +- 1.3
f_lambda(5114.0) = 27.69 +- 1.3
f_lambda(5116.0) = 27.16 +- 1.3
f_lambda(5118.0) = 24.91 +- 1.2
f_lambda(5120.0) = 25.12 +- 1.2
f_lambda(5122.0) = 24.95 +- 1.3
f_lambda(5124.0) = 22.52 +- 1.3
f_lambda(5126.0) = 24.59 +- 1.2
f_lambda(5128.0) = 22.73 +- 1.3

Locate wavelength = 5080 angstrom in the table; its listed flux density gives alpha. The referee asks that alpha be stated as 22.15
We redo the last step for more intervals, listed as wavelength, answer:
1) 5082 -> 24.09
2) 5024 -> 26.15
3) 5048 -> 25.37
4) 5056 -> 27.36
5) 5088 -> 24.7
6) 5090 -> 25.33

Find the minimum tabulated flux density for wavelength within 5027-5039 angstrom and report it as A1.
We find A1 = 22.66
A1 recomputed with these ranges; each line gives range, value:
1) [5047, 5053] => 23.6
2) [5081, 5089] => 22.9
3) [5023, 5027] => 26.15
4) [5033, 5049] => 21.61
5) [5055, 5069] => 24.11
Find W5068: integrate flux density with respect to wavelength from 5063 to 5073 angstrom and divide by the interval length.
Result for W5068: 25.1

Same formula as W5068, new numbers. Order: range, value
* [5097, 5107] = 25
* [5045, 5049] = 27.3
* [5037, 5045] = 23.6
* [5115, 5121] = 25.7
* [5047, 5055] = 26.4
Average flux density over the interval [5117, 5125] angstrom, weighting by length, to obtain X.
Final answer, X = 24.4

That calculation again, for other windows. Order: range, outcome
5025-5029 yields 25.6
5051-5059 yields 28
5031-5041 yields 24.4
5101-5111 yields 26.1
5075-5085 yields 24.1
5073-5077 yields 25.2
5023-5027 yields 26.3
